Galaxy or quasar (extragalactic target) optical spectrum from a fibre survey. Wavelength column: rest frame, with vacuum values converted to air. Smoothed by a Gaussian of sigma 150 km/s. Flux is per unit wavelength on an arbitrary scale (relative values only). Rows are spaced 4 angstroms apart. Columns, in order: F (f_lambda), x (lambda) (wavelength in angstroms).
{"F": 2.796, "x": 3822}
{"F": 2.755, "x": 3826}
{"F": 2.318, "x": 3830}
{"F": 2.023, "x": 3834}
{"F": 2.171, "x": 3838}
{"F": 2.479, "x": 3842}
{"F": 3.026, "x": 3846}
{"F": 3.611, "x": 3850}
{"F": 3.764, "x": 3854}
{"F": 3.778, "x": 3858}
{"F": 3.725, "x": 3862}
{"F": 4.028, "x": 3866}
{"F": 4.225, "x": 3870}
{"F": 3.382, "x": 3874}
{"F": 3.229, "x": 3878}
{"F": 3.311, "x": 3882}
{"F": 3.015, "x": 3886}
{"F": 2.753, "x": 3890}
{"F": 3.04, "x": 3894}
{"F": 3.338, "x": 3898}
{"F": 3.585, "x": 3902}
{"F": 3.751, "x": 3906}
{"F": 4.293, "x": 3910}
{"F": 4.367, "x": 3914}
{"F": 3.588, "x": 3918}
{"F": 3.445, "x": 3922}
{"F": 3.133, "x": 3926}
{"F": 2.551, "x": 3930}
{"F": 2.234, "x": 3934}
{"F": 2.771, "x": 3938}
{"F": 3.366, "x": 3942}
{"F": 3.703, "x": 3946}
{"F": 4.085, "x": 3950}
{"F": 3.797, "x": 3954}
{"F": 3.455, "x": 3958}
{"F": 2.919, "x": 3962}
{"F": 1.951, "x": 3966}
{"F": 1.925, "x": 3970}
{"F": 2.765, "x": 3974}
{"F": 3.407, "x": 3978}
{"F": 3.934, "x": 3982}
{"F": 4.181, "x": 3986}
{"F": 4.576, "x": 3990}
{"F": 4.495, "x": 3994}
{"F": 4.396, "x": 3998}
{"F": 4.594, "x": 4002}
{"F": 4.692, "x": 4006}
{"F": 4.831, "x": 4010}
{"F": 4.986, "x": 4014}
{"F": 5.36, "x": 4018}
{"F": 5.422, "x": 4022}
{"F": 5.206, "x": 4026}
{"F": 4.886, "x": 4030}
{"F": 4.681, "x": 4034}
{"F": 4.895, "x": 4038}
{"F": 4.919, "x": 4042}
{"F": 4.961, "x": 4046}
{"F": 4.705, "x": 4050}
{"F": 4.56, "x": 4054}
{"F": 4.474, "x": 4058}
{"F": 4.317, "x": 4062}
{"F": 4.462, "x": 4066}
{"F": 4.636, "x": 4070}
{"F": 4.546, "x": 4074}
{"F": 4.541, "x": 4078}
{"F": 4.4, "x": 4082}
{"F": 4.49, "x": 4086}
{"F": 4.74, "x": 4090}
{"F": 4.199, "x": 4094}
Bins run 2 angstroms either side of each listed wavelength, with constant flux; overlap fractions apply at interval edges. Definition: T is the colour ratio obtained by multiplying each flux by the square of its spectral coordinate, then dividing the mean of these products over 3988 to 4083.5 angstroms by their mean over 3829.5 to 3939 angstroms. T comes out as 1.56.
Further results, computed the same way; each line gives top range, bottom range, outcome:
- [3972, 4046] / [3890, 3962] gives 1.40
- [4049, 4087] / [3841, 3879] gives 1.41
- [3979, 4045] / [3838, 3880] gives 1.48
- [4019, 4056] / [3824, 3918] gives 1.62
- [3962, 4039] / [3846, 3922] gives 1.26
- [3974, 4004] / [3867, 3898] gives 1.32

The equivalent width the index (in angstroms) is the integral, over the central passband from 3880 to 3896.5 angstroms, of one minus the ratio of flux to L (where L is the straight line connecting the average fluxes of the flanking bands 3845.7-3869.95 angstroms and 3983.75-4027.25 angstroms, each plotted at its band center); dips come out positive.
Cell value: 3.8 angstroms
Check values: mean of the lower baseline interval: 3.75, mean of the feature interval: 3.04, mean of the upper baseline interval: 4.78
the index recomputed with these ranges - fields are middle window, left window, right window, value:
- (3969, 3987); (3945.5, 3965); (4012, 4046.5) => 3.3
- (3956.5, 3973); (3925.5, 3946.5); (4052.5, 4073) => 3.5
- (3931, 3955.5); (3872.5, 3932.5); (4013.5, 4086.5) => 3.2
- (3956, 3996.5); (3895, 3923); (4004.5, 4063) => 9.3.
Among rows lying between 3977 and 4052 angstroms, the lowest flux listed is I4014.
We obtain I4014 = 3.407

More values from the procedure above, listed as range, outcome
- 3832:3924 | 2.023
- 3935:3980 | 1.925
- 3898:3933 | 2.551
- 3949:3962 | 2.919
